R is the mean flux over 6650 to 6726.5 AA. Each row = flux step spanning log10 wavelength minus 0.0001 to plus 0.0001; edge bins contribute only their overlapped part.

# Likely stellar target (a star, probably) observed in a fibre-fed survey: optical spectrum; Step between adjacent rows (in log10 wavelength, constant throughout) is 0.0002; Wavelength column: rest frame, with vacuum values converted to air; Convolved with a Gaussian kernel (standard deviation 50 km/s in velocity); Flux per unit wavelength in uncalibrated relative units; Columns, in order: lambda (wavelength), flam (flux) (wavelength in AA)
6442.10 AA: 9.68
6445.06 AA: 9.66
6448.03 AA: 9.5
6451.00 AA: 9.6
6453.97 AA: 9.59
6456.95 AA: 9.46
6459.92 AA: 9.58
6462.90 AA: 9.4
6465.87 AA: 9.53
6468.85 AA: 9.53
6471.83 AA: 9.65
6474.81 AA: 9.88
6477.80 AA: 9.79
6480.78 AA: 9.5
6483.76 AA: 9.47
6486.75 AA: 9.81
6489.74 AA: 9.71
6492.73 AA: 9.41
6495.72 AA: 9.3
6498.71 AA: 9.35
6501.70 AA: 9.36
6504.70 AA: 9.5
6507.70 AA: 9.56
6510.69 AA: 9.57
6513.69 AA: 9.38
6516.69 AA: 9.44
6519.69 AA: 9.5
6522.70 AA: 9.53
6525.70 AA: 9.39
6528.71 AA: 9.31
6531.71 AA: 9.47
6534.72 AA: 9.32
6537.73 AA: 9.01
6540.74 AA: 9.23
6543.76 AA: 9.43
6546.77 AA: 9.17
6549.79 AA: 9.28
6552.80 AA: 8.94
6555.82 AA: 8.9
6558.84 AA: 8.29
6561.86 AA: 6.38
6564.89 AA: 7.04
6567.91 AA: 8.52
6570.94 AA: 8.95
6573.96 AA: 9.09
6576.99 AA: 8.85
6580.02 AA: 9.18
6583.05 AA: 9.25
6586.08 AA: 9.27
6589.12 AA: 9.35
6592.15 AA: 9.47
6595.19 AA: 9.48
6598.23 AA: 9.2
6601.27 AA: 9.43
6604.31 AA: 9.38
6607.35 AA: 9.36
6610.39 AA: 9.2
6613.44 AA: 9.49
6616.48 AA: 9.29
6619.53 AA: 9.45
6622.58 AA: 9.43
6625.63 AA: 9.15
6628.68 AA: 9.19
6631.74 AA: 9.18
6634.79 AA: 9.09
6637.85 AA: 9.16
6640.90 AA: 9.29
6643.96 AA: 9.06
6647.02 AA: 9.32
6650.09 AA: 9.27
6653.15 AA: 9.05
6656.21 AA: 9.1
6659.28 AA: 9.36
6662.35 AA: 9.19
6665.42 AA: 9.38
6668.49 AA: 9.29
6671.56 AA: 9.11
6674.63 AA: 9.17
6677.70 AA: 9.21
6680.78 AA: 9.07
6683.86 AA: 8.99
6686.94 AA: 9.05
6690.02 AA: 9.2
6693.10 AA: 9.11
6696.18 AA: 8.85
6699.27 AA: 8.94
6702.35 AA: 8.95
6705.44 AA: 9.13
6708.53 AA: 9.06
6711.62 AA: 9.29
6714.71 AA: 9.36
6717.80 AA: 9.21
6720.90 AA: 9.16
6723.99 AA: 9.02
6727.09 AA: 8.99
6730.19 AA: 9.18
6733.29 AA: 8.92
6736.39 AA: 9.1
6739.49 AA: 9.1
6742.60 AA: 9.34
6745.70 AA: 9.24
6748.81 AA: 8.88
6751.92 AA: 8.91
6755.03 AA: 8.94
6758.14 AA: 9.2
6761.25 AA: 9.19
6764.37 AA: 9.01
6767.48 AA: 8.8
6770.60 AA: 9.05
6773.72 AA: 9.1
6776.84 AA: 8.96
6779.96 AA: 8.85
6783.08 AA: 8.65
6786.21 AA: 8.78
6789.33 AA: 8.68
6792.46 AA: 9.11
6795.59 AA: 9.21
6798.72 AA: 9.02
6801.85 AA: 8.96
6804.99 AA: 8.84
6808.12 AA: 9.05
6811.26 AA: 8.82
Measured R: 9.14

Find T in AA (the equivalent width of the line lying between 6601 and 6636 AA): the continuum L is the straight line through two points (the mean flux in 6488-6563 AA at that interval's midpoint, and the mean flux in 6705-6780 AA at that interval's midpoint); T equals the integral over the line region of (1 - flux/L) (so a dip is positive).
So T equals -0.57 AA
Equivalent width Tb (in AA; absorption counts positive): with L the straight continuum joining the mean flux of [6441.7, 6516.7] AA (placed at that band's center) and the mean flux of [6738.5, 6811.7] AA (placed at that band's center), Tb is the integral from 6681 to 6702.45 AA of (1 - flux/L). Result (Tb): 0.3 AA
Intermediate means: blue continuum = 9.55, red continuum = 8.99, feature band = 9.02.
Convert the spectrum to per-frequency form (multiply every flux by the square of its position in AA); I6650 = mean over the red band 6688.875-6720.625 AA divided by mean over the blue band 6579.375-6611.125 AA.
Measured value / 1.01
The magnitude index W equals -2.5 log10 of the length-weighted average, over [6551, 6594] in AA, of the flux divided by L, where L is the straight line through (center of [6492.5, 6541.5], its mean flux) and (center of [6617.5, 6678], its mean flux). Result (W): 0.08 mag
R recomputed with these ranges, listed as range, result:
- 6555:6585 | 8.45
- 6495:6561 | 9.25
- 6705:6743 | 9.14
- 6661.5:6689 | 9.16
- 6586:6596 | 9.4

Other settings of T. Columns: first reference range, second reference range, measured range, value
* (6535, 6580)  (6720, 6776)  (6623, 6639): -0.6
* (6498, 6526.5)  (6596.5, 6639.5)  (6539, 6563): 1.7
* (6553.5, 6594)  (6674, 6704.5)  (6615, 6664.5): -1.9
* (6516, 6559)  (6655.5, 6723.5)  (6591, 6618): -0.5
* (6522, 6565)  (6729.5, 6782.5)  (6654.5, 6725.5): -1.2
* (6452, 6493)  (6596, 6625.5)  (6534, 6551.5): 0.4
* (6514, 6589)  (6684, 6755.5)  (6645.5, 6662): -0.3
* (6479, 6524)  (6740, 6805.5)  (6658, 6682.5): -0.1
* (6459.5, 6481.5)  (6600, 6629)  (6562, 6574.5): 1.7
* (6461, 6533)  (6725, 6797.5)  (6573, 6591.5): 0.3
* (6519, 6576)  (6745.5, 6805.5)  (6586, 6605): -1.0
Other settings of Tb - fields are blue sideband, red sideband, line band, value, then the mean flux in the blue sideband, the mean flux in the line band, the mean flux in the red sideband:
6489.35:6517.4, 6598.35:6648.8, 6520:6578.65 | 3.3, 9.45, 8.86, 9.28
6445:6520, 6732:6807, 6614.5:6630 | -0.1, 9.54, 9.31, 8.99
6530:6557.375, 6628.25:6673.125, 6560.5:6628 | 1.3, 9.2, 9.02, 9.2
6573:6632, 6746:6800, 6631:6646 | 0.1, 9.29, 9.17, 8.97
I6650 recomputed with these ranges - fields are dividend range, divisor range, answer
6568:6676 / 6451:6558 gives 1.01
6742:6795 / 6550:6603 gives 1.08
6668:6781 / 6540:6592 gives 1.08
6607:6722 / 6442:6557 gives 1.02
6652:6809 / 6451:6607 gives 1.04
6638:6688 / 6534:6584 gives 1.08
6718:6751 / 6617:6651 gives 1.01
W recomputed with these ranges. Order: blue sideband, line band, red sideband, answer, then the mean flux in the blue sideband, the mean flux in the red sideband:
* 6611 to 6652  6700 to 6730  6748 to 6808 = -0.01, 9.26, 8.96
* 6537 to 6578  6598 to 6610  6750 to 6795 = -0.08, 8.64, 8.95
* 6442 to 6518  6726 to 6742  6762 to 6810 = 0.00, 9.54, 8.94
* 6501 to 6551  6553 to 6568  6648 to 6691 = 0.19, 9.38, 9.17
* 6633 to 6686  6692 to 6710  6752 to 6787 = 0.01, 9.18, 8.96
